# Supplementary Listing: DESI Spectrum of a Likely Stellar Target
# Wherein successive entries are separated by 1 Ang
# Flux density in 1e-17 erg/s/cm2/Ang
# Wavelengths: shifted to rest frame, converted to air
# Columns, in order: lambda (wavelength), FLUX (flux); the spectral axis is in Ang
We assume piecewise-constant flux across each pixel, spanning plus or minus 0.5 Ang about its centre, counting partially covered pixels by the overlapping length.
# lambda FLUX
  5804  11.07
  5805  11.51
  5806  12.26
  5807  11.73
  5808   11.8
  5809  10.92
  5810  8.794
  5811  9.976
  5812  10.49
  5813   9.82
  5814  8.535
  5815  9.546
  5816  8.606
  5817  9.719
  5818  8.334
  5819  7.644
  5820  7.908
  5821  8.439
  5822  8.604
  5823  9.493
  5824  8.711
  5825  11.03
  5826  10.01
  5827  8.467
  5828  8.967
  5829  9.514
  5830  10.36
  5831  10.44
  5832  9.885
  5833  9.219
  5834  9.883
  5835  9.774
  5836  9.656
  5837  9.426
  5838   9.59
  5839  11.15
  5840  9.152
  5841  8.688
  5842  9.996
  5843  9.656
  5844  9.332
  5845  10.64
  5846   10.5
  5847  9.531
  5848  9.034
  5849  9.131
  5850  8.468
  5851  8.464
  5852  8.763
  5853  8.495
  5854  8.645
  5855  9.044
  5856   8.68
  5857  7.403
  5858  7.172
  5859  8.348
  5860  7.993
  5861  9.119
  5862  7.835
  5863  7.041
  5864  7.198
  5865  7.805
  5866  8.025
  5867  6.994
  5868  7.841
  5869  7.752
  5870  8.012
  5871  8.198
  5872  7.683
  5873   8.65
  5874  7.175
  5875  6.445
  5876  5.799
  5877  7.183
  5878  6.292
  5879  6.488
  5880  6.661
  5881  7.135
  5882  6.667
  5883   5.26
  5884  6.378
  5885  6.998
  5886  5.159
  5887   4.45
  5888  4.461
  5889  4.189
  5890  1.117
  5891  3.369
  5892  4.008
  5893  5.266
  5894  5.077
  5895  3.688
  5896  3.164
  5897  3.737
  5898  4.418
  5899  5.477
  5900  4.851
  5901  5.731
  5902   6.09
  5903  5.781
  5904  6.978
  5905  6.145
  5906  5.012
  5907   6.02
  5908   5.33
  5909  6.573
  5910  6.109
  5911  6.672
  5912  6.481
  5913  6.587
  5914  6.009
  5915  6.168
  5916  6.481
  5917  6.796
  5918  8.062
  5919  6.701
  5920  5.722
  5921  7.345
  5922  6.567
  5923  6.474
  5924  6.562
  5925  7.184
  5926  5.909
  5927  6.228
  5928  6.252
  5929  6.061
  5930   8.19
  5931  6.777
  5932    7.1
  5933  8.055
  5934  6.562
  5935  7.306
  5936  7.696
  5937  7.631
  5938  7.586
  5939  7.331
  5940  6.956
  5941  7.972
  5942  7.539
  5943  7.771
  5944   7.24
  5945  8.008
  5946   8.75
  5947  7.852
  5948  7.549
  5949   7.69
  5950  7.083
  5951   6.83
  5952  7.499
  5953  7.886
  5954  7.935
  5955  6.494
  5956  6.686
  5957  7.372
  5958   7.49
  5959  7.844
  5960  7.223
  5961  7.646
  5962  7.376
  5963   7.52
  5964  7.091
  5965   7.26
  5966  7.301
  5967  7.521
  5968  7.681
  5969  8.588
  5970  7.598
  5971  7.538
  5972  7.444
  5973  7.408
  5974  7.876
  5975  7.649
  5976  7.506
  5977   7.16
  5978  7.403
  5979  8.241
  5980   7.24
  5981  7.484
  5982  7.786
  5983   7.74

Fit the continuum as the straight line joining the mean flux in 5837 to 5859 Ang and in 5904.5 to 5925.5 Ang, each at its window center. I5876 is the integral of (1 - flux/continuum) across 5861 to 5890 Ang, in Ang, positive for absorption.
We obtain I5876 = 4.8 Ang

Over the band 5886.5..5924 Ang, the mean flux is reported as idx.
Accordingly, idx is 5.5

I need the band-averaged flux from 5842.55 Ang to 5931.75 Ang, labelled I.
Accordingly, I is 6.76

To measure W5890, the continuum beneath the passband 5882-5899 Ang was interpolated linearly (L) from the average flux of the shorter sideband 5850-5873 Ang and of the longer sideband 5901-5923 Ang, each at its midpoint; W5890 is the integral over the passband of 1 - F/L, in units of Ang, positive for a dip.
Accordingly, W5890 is 6.2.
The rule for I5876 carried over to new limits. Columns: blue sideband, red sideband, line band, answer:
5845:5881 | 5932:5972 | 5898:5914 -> 3.72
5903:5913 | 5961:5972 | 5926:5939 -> -0.66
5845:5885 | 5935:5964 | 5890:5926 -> 9.04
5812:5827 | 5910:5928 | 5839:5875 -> -1.54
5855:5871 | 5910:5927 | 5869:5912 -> 8.90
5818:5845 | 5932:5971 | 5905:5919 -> 3.09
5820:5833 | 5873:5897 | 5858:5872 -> -2.26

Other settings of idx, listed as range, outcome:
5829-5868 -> 8.95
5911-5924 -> 6.62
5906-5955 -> 7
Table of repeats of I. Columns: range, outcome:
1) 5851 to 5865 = 8.13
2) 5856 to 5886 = 7.28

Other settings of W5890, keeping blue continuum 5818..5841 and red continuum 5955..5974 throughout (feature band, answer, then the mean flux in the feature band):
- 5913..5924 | 2.0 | 6.63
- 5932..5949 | 0.4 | 7.6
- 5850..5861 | 0.8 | 8.35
